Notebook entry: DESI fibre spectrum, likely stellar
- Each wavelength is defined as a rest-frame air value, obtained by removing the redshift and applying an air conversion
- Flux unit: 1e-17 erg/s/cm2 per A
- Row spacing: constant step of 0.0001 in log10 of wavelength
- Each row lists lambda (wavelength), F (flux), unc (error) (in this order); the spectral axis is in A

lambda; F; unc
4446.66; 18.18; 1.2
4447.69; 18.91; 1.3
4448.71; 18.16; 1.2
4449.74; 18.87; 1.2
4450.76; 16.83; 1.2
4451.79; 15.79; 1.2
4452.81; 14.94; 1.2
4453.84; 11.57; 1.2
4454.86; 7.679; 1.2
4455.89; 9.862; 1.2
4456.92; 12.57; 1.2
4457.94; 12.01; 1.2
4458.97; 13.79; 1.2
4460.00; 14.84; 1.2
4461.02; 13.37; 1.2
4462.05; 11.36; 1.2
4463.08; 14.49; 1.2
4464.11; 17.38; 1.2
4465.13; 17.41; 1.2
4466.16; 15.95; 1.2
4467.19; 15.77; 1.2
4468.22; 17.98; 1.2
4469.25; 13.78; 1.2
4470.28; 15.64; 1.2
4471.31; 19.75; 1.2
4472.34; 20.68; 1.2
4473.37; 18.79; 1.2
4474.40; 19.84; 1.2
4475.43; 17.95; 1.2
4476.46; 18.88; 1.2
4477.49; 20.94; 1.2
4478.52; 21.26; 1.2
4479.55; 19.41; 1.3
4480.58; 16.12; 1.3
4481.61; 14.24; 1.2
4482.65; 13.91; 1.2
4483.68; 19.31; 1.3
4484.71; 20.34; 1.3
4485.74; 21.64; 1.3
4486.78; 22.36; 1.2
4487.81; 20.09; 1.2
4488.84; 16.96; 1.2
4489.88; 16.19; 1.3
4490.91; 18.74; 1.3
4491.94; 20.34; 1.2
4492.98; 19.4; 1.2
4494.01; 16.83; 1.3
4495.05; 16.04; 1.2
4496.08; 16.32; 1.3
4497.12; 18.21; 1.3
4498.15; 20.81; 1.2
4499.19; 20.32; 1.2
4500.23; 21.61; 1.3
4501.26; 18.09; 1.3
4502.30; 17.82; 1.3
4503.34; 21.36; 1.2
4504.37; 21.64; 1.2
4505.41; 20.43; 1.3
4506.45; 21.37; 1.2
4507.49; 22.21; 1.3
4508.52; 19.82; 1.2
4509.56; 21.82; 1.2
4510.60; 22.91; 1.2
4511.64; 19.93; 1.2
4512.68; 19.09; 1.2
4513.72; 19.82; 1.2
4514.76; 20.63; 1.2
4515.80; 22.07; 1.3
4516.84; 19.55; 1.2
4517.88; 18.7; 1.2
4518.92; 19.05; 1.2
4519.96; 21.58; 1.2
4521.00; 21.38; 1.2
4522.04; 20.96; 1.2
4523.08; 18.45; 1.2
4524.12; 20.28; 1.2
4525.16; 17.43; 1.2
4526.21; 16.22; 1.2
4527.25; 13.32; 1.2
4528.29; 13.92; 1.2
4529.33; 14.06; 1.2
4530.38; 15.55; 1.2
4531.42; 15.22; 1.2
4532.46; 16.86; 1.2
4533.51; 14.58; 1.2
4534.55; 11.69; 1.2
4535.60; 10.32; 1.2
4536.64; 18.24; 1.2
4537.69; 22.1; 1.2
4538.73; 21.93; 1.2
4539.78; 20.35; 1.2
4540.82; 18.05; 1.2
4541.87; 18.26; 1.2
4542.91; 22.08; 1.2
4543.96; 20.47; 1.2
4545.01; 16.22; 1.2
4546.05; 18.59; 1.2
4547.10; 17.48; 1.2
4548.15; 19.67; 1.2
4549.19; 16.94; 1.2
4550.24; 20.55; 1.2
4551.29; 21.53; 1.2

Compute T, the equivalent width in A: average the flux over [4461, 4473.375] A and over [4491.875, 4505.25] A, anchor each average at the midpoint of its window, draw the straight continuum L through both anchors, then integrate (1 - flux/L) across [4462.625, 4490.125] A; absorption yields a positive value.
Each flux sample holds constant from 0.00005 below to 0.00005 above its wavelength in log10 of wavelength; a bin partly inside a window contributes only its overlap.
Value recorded -1.44 A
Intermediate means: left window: 16.3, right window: 19.1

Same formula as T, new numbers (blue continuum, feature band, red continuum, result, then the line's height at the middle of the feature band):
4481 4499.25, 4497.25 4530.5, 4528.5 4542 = -3.83 A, 17.4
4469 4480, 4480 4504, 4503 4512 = 1.91 A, 20.2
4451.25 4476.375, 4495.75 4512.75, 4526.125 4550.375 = -4.20 A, 16.3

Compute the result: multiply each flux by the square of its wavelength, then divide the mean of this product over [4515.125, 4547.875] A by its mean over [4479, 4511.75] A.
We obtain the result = 0.9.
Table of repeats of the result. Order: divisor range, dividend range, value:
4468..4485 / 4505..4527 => 1.13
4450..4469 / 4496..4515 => 1.46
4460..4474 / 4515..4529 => 1.17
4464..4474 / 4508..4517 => 1.22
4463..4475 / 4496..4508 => 1.17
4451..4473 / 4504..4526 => 1.42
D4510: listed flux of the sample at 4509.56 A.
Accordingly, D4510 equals 21.82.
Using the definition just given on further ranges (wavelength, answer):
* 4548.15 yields 19.67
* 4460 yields 14.84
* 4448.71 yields 18.16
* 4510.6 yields 22.91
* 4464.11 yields 17.38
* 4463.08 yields 14.49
